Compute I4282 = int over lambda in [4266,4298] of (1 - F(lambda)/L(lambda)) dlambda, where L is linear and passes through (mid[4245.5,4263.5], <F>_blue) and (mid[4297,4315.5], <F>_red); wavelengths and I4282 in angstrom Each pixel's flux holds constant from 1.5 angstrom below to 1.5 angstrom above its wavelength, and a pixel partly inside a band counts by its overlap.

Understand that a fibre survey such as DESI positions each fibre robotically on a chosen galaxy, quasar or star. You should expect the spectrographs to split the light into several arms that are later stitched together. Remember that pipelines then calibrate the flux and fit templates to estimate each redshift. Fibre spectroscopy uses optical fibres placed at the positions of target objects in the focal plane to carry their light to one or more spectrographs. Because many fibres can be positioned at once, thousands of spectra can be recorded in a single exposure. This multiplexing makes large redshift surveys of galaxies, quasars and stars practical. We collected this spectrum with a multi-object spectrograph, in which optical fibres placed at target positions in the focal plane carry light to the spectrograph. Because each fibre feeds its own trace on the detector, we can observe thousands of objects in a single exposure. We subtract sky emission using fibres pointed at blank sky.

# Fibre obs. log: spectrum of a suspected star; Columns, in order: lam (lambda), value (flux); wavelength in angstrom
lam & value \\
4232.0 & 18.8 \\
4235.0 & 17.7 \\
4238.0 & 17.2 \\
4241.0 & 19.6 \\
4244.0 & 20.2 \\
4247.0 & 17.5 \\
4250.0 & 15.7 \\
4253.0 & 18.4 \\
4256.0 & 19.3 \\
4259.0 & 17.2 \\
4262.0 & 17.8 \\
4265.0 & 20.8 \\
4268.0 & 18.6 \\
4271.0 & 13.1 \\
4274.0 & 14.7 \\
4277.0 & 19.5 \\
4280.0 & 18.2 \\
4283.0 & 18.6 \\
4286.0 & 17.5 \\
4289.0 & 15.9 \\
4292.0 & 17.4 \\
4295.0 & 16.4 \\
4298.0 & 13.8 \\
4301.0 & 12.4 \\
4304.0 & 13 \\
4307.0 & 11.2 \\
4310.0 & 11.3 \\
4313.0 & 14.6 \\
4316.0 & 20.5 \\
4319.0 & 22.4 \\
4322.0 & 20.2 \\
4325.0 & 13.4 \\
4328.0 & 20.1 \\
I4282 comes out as -3.6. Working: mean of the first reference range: 17.6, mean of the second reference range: 13.1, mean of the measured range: 16.9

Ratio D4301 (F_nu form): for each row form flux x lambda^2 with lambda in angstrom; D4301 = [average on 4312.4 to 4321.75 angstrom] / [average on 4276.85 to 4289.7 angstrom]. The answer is 1.1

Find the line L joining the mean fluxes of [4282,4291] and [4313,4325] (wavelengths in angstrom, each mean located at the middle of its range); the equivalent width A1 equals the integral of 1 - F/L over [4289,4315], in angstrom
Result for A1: 5.9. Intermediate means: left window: 17.3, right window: 19.3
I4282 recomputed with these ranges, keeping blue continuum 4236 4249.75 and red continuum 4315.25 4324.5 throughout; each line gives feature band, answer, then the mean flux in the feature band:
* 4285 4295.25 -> 1.4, 16.8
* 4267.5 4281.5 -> 1.8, 16.7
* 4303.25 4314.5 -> 4.2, 12.5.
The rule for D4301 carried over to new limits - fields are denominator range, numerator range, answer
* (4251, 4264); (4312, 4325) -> 1.07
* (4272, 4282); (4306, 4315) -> 0.76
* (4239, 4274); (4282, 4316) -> 0.85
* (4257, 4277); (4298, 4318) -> 0.83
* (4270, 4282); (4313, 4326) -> 1.16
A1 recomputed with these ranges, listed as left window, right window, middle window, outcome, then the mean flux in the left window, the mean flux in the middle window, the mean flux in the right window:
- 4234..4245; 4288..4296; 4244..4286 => -0.2 angstrom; 18.7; 17.7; 16.6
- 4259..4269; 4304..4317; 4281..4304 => 0.1 angstrom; 18.8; 15.9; 14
